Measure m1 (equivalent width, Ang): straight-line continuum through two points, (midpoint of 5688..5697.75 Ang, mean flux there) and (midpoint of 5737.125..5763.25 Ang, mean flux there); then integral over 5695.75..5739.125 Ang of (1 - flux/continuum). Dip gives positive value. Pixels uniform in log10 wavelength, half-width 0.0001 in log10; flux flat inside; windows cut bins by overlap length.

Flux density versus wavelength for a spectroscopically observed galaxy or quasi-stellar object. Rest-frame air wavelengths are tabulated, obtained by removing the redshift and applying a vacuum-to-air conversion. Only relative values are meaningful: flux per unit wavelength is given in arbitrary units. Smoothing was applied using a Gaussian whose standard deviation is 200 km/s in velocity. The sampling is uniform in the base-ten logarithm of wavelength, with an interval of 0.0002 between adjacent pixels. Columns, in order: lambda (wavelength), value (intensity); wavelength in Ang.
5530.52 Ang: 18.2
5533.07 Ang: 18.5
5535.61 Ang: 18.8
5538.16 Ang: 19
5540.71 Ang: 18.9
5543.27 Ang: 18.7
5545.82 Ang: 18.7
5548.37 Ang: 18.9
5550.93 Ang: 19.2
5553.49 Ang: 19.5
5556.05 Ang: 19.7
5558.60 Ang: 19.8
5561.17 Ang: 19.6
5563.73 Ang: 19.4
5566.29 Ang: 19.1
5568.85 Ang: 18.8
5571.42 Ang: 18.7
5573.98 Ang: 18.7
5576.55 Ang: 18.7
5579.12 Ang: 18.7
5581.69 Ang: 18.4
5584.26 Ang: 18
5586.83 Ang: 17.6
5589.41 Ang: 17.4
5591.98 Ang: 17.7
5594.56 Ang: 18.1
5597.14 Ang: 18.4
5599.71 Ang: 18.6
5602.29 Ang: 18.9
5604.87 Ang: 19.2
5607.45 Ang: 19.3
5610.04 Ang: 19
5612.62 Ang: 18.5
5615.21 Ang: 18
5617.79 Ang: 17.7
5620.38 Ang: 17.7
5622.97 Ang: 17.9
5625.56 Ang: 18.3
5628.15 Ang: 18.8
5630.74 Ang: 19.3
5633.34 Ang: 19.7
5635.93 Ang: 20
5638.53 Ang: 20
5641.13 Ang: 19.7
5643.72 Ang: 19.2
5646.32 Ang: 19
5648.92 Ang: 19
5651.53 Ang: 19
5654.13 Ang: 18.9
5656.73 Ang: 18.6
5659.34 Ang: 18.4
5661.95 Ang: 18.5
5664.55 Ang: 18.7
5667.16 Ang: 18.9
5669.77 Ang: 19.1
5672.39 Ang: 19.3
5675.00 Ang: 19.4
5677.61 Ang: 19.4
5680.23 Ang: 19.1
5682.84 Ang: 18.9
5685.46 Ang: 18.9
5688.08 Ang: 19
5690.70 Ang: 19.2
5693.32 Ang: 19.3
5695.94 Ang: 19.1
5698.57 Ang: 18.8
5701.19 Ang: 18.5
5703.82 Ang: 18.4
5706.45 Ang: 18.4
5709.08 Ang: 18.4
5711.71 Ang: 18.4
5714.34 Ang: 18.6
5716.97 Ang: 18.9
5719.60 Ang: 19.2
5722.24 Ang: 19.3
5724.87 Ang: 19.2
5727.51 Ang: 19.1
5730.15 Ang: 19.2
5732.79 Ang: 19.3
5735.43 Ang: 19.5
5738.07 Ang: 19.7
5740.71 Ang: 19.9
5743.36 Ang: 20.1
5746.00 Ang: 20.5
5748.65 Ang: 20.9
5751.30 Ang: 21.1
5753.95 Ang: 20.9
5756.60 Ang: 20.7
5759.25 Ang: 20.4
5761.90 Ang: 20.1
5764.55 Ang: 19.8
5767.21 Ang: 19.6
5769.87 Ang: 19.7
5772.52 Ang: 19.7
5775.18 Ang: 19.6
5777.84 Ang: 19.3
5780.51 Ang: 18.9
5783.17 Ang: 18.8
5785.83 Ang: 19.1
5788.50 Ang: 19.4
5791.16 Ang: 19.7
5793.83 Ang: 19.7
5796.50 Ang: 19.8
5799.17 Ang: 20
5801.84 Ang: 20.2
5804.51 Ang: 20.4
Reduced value 1.7 Ang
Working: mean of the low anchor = 19.1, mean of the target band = 18.9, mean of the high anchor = 20.4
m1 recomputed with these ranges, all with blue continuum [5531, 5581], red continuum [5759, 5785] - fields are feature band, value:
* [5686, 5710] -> 0.7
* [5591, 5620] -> 1.0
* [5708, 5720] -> 0.5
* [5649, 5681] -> 0.6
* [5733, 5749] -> -0.4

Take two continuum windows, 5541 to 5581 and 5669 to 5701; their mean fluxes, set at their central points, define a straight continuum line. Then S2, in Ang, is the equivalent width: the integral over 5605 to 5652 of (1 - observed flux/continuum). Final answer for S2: 0.5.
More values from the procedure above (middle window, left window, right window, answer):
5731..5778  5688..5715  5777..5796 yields -2.4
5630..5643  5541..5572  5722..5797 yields -0.2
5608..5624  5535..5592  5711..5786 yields 0.7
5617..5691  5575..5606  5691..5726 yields -1.5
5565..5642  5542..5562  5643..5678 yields 1.9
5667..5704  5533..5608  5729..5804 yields 0.7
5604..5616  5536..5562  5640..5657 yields 0.2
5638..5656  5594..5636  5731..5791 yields -0.3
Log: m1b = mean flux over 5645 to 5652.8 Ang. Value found 19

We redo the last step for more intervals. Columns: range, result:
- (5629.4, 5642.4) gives 19.7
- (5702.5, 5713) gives 18.4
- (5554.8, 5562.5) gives 19.7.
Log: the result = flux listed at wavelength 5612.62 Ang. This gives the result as 18.5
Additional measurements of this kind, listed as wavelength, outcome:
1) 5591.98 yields 17.7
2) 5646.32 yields 19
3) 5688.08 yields 19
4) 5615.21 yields 18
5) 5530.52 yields 18.2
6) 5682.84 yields 18.9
